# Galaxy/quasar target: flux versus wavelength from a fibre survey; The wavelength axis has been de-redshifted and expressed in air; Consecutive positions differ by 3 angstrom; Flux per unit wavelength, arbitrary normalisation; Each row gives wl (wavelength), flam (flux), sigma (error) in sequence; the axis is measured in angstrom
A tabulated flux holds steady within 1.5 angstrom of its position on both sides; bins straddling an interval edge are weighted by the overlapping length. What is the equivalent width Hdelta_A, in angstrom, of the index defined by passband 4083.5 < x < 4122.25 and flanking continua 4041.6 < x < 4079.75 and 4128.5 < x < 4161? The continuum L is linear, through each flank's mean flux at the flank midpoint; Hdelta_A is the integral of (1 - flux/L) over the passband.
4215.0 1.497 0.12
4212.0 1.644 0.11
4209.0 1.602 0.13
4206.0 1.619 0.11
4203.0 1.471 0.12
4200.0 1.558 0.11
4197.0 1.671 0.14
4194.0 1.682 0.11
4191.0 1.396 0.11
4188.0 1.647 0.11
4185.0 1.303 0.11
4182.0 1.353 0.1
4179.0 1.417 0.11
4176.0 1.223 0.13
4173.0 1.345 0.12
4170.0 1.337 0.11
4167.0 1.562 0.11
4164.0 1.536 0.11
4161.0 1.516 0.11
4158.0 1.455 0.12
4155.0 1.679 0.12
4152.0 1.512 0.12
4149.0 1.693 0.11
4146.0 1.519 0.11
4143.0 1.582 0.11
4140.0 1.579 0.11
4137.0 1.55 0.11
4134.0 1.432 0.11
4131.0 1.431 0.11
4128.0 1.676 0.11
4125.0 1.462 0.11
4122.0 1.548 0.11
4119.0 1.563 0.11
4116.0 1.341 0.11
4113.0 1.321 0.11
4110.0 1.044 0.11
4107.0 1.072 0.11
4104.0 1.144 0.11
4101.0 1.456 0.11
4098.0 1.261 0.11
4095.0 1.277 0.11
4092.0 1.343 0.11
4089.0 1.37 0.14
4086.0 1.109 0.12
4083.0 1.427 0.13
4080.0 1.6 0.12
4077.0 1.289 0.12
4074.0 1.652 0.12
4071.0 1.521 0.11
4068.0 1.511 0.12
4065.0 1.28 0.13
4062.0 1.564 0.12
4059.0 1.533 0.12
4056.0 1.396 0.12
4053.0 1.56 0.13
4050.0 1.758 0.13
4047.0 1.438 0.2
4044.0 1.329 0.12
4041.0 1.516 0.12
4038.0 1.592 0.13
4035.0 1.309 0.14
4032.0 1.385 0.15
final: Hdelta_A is 5.80 angstrom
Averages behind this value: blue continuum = 1.49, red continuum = 1.55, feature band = 1.29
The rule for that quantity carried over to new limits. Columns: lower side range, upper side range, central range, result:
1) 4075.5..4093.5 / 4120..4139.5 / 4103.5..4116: 2.42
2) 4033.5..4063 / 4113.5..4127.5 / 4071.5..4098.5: 2.00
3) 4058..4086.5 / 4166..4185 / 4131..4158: -3.17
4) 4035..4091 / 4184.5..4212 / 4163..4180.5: 1.64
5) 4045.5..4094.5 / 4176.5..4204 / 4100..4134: 2.29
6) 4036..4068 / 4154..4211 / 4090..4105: 1.91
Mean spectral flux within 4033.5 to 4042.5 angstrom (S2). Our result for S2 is 1.47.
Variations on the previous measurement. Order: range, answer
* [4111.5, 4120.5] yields 1.41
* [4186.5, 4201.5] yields 1.59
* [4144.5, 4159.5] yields 1.57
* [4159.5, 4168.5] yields 1.54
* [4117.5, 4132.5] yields 1.54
